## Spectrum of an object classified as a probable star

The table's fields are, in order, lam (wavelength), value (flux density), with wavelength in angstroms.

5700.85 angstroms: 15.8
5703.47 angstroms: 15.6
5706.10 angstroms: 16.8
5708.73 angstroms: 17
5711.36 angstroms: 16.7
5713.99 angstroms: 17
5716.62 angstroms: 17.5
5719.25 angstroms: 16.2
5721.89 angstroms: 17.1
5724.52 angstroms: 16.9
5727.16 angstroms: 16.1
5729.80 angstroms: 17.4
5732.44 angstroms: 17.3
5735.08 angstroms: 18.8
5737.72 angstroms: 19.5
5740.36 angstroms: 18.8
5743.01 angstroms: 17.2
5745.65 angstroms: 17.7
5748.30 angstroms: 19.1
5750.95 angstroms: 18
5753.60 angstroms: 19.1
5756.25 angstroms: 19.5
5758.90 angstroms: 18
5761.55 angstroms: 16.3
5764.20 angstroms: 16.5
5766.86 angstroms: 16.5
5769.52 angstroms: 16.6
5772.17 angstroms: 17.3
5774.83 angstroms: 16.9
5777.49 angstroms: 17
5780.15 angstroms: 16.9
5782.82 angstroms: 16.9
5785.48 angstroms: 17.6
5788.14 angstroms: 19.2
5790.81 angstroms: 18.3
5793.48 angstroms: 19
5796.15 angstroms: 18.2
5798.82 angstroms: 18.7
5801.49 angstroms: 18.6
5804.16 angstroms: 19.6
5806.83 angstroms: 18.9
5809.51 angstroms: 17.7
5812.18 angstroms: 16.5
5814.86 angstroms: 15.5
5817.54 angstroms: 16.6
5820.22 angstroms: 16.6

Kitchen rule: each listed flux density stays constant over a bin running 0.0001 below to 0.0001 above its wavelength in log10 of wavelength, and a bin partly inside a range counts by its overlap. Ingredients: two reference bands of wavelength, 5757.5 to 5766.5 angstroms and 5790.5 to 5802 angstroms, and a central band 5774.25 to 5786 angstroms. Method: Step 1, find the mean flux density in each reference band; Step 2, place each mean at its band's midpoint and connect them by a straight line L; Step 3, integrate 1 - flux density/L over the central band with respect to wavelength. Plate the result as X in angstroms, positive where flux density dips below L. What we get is 0.5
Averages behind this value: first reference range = 16.9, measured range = 17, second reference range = 18.6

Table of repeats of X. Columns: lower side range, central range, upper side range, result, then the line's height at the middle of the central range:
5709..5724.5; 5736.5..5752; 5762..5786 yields -1.4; 16.9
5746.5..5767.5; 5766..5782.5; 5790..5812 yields 1.2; 18.2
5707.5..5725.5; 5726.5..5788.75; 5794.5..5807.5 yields 0.5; 17.8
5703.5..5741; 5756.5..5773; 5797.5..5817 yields 0.5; 17.6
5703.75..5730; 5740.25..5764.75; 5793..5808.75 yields -0.5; 17.6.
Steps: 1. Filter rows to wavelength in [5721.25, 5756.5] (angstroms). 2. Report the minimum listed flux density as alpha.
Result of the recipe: 16.1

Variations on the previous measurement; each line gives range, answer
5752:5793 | 16.3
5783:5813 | 16.5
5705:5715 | 16.7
